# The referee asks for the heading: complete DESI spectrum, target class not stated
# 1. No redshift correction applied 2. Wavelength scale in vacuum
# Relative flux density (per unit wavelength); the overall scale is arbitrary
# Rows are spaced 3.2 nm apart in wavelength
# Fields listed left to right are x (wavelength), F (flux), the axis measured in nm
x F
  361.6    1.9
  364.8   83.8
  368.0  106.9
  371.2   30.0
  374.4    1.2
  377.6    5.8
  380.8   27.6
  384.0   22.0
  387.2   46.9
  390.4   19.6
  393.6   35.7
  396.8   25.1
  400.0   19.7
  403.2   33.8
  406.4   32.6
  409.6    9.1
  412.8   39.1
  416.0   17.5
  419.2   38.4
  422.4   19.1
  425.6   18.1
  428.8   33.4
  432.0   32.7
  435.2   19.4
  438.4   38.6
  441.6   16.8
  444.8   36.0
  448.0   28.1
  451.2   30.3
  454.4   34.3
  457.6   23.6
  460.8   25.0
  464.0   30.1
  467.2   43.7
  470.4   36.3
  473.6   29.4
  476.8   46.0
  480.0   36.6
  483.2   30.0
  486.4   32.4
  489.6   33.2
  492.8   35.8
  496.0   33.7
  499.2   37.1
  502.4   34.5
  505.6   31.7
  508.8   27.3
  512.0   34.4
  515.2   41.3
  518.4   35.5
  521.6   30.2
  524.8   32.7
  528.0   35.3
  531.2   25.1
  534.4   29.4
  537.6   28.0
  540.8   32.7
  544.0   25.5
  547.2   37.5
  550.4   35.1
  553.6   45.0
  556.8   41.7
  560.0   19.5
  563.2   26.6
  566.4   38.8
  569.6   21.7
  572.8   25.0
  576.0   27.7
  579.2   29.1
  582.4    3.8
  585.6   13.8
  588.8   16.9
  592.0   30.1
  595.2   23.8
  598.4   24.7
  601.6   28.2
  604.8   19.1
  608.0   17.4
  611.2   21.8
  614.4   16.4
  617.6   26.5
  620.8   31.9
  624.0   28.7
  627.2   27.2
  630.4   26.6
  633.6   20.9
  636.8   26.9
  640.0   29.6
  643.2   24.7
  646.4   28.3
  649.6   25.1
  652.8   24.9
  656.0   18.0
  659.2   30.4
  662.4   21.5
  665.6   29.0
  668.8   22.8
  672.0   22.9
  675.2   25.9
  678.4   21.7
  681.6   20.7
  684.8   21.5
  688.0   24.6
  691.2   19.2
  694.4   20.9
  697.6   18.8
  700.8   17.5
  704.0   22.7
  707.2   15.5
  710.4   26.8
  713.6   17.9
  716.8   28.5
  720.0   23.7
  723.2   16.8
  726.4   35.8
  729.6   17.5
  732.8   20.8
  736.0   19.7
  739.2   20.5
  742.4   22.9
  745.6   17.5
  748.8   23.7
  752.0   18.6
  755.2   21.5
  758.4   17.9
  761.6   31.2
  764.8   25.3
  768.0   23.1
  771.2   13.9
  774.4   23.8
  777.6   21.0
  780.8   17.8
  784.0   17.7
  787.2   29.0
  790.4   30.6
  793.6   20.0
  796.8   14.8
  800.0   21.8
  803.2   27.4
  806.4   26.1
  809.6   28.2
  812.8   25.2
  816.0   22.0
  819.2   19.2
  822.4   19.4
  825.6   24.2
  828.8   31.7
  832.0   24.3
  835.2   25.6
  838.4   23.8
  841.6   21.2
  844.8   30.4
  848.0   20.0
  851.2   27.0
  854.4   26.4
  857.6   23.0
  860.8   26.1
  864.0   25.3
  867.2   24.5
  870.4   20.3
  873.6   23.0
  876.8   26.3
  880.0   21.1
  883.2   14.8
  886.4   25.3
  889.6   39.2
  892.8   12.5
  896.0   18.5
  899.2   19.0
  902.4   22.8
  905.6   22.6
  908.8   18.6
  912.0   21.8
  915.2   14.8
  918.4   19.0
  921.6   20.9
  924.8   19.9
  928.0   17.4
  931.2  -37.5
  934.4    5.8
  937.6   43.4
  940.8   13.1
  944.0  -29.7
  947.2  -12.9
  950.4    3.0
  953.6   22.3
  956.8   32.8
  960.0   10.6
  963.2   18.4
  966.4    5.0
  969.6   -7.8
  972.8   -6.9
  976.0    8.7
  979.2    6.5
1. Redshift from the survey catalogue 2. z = 0.11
